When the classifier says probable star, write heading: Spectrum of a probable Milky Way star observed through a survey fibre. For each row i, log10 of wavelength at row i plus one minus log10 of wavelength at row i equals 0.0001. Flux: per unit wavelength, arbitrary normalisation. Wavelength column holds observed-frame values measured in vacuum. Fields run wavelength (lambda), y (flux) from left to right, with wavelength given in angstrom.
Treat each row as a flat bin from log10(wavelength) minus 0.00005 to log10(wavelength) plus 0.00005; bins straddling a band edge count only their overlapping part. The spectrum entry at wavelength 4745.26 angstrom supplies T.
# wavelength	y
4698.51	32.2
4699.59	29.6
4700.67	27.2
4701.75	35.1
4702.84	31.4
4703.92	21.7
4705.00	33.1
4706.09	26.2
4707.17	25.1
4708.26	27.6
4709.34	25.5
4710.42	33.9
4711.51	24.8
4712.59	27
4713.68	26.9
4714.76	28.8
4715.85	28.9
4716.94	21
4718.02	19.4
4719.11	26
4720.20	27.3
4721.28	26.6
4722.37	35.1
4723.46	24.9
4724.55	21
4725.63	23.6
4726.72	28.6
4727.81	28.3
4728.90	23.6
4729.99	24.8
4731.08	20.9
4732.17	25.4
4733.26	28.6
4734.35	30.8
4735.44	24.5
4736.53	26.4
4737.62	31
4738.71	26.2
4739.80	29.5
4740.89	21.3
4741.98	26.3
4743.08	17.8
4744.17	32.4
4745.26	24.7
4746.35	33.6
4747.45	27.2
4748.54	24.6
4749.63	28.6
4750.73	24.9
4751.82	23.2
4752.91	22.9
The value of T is 24.7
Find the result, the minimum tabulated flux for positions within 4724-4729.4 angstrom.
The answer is 21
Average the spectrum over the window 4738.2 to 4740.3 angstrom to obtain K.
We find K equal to 27.9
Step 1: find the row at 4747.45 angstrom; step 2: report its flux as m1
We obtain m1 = 27.2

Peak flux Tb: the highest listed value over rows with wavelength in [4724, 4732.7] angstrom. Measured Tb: 28.6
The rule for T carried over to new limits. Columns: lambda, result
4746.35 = 33.6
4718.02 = 19.4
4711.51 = 24.8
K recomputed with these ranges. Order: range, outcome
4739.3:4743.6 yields 23.7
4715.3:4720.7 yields 24.5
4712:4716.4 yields 27.8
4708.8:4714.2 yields 27.6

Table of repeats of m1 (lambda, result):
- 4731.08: 20.9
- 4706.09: 26.2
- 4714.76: 28.8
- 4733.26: 28.6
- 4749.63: 28.6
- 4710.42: 33.9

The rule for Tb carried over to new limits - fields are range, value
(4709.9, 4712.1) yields 33.9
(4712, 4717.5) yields 28.9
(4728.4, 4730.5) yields 24.8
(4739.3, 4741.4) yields 29.5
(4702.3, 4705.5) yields 33.1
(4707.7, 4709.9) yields 27.6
